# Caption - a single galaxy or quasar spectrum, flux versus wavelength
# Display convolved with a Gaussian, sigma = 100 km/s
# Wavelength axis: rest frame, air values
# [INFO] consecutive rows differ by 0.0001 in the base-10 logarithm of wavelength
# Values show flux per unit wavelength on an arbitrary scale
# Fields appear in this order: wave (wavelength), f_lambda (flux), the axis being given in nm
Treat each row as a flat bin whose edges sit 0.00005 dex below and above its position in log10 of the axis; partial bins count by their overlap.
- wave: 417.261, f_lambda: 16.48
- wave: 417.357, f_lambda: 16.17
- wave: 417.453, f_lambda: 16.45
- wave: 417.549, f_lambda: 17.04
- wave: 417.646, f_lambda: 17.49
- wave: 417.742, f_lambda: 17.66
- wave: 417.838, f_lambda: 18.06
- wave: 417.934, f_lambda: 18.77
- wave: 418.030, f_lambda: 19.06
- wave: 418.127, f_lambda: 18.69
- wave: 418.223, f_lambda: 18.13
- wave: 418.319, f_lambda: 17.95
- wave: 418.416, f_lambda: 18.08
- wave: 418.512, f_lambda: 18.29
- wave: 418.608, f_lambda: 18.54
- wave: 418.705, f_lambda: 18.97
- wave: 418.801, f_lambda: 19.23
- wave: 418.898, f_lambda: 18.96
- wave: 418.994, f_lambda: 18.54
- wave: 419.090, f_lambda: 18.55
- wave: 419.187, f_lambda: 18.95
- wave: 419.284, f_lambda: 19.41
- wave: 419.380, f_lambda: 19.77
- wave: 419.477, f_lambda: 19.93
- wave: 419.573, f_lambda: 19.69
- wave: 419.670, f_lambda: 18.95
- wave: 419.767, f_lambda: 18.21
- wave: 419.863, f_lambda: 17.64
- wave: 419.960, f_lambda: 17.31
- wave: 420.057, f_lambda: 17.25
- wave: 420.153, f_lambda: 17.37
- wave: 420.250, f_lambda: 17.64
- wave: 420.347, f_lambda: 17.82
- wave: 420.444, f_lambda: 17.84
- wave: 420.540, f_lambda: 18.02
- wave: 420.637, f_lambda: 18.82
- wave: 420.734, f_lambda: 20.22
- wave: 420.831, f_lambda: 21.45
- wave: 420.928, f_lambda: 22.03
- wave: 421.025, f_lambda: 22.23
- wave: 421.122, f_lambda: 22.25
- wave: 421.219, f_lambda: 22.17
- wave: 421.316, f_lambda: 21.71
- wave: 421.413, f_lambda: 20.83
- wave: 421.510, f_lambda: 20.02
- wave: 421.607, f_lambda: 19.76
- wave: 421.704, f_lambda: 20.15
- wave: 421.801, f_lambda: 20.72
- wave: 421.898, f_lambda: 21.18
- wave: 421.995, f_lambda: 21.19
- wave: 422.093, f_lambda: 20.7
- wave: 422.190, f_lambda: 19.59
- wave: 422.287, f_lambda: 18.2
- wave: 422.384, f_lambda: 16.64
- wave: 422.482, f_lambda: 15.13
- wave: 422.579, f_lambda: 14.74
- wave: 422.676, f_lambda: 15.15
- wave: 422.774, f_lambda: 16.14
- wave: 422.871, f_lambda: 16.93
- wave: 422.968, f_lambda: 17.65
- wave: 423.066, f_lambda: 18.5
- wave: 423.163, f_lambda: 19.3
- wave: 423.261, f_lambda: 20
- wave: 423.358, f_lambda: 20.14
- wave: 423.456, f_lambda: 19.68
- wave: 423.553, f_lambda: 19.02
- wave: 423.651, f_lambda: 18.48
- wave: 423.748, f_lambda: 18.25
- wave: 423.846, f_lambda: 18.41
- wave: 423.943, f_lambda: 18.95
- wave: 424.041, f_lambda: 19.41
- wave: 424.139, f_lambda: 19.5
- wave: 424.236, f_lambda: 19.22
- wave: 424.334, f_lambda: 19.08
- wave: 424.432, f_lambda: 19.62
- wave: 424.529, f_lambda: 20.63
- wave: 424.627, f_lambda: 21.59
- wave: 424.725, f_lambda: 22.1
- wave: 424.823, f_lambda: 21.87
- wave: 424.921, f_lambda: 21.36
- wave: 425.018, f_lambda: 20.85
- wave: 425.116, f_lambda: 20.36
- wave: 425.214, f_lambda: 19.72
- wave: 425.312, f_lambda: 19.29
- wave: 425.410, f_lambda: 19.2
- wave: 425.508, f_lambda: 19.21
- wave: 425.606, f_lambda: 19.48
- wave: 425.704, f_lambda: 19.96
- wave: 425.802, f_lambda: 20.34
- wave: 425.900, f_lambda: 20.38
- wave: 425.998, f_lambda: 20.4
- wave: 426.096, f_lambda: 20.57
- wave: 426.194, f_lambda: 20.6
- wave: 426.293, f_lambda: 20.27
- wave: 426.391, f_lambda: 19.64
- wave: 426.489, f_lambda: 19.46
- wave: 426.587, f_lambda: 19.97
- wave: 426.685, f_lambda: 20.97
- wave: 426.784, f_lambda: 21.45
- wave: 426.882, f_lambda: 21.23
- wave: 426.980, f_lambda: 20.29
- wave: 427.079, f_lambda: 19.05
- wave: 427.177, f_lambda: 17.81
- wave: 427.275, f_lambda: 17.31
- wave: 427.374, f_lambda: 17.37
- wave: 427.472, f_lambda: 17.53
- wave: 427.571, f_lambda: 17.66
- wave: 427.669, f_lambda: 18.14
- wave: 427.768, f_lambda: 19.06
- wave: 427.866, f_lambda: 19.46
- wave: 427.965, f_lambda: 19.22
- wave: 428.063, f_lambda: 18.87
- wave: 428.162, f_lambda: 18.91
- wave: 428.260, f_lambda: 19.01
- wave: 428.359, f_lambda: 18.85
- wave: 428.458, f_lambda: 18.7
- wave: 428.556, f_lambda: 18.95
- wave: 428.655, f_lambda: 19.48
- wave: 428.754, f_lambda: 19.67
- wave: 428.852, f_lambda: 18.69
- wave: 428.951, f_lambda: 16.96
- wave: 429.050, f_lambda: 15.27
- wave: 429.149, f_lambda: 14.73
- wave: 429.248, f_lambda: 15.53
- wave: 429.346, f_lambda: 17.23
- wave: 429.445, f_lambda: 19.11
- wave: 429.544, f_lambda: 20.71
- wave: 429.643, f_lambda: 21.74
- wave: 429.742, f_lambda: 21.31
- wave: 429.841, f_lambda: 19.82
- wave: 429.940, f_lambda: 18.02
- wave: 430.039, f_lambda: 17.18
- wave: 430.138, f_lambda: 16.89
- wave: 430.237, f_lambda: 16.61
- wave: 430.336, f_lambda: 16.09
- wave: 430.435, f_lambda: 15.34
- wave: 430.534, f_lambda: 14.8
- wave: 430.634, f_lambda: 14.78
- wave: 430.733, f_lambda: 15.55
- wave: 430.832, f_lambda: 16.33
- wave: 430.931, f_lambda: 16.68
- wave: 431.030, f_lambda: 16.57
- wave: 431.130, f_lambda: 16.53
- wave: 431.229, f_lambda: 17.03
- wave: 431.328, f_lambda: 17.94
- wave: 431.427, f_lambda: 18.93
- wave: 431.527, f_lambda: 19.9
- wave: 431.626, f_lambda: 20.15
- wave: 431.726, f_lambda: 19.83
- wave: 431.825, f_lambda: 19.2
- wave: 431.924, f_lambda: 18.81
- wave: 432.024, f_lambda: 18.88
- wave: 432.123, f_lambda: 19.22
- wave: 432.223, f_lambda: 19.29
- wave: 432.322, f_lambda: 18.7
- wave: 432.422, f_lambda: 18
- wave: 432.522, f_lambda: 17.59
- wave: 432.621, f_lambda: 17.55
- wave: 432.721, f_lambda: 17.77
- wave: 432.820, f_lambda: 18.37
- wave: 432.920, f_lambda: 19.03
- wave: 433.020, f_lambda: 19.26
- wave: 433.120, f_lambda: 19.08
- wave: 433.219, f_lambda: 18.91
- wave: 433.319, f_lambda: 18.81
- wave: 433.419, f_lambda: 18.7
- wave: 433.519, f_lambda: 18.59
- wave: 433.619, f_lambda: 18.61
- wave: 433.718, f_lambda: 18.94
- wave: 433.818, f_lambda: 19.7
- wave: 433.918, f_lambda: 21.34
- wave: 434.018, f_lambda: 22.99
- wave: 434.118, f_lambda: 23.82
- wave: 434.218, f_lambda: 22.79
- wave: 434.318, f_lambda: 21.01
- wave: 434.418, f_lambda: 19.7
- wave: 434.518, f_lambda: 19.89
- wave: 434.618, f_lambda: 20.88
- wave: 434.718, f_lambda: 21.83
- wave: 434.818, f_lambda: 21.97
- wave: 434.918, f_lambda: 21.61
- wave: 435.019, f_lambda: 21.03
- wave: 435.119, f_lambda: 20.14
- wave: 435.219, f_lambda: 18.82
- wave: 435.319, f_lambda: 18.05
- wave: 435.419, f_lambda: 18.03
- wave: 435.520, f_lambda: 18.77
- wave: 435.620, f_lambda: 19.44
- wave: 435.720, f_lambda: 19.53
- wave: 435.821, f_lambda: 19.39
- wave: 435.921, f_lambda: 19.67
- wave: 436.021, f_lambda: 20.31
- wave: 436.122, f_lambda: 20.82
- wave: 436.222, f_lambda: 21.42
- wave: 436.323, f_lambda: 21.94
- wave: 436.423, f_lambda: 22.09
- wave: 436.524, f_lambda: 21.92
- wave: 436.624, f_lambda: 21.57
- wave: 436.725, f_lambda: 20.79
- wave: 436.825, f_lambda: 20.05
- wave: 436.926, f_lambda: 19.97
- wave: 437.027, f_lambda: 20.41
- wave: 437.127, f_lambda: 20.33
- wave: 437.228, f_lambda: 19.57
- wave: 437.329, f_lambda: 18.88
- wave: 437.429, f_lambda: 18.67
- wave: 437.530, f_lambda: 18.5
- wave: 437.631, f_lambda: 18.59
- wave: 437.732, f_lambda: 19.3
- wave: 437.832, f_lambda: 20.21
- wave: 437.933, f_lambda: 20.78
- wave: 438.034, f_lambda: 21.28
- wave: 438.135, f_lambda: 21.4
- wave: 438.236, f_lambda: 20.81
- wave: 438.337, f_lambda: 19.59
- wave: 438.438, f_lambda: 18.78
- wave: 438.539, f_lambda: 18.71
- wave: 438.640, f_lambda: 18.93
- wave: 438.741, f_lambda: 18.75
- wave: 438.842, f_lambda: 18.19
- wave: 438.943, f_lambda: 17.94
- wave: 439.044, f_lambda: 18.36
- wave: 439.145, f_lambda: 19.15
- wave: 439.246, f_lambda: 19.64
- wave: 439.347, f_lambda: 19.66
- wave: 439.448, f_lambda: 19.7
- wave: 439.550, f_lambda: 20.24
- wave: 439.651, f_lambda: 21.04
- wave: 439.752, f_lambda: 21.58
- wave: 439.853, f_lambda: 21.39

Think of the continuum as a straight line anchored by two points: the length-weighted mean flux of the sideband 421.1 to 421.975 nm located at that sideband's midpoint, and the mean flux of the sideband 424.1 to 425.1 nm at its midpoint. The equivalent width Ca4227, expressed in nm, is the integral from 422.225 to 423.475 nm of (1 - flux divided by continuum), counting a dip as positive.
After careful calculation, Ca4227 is 0.20 nm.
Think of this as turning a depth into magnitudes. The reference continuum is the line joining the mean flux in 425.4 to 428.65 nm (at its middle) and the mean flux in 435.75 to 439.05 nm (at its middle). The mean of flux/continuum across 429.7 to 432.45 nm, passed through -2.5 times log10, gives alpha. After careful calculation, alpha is 0.105 mag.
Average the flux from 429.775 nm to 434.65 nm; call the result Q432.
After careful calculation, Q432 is 18.6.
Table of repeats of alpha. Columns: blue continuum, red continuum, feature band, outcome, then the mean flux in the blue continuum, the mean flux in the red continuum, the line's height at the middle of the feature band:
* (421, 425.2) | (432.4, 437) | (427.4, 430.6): 0.097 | 19.5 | 20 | 19.8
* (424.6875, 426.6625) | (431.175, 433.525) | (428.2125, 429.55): 0.090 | 20.3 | 18.7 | 19.5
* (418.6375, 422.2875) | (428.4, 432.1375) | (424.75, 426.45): -0.086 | 19.6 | 17.9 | 18.7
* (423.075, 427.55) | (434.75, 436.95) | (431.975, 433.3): 0.088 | 19.7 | 20.3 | 20.2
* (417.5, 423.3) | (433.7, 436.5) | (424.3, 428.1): -0.014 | 18.8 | 20.6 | 19.5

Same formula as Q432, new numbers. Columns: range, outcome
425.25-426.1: 19.8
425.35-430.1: 19.1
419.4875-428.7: 19.3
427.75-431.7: 17.9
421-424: 19.1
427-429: 18.6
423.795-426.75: 20.1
